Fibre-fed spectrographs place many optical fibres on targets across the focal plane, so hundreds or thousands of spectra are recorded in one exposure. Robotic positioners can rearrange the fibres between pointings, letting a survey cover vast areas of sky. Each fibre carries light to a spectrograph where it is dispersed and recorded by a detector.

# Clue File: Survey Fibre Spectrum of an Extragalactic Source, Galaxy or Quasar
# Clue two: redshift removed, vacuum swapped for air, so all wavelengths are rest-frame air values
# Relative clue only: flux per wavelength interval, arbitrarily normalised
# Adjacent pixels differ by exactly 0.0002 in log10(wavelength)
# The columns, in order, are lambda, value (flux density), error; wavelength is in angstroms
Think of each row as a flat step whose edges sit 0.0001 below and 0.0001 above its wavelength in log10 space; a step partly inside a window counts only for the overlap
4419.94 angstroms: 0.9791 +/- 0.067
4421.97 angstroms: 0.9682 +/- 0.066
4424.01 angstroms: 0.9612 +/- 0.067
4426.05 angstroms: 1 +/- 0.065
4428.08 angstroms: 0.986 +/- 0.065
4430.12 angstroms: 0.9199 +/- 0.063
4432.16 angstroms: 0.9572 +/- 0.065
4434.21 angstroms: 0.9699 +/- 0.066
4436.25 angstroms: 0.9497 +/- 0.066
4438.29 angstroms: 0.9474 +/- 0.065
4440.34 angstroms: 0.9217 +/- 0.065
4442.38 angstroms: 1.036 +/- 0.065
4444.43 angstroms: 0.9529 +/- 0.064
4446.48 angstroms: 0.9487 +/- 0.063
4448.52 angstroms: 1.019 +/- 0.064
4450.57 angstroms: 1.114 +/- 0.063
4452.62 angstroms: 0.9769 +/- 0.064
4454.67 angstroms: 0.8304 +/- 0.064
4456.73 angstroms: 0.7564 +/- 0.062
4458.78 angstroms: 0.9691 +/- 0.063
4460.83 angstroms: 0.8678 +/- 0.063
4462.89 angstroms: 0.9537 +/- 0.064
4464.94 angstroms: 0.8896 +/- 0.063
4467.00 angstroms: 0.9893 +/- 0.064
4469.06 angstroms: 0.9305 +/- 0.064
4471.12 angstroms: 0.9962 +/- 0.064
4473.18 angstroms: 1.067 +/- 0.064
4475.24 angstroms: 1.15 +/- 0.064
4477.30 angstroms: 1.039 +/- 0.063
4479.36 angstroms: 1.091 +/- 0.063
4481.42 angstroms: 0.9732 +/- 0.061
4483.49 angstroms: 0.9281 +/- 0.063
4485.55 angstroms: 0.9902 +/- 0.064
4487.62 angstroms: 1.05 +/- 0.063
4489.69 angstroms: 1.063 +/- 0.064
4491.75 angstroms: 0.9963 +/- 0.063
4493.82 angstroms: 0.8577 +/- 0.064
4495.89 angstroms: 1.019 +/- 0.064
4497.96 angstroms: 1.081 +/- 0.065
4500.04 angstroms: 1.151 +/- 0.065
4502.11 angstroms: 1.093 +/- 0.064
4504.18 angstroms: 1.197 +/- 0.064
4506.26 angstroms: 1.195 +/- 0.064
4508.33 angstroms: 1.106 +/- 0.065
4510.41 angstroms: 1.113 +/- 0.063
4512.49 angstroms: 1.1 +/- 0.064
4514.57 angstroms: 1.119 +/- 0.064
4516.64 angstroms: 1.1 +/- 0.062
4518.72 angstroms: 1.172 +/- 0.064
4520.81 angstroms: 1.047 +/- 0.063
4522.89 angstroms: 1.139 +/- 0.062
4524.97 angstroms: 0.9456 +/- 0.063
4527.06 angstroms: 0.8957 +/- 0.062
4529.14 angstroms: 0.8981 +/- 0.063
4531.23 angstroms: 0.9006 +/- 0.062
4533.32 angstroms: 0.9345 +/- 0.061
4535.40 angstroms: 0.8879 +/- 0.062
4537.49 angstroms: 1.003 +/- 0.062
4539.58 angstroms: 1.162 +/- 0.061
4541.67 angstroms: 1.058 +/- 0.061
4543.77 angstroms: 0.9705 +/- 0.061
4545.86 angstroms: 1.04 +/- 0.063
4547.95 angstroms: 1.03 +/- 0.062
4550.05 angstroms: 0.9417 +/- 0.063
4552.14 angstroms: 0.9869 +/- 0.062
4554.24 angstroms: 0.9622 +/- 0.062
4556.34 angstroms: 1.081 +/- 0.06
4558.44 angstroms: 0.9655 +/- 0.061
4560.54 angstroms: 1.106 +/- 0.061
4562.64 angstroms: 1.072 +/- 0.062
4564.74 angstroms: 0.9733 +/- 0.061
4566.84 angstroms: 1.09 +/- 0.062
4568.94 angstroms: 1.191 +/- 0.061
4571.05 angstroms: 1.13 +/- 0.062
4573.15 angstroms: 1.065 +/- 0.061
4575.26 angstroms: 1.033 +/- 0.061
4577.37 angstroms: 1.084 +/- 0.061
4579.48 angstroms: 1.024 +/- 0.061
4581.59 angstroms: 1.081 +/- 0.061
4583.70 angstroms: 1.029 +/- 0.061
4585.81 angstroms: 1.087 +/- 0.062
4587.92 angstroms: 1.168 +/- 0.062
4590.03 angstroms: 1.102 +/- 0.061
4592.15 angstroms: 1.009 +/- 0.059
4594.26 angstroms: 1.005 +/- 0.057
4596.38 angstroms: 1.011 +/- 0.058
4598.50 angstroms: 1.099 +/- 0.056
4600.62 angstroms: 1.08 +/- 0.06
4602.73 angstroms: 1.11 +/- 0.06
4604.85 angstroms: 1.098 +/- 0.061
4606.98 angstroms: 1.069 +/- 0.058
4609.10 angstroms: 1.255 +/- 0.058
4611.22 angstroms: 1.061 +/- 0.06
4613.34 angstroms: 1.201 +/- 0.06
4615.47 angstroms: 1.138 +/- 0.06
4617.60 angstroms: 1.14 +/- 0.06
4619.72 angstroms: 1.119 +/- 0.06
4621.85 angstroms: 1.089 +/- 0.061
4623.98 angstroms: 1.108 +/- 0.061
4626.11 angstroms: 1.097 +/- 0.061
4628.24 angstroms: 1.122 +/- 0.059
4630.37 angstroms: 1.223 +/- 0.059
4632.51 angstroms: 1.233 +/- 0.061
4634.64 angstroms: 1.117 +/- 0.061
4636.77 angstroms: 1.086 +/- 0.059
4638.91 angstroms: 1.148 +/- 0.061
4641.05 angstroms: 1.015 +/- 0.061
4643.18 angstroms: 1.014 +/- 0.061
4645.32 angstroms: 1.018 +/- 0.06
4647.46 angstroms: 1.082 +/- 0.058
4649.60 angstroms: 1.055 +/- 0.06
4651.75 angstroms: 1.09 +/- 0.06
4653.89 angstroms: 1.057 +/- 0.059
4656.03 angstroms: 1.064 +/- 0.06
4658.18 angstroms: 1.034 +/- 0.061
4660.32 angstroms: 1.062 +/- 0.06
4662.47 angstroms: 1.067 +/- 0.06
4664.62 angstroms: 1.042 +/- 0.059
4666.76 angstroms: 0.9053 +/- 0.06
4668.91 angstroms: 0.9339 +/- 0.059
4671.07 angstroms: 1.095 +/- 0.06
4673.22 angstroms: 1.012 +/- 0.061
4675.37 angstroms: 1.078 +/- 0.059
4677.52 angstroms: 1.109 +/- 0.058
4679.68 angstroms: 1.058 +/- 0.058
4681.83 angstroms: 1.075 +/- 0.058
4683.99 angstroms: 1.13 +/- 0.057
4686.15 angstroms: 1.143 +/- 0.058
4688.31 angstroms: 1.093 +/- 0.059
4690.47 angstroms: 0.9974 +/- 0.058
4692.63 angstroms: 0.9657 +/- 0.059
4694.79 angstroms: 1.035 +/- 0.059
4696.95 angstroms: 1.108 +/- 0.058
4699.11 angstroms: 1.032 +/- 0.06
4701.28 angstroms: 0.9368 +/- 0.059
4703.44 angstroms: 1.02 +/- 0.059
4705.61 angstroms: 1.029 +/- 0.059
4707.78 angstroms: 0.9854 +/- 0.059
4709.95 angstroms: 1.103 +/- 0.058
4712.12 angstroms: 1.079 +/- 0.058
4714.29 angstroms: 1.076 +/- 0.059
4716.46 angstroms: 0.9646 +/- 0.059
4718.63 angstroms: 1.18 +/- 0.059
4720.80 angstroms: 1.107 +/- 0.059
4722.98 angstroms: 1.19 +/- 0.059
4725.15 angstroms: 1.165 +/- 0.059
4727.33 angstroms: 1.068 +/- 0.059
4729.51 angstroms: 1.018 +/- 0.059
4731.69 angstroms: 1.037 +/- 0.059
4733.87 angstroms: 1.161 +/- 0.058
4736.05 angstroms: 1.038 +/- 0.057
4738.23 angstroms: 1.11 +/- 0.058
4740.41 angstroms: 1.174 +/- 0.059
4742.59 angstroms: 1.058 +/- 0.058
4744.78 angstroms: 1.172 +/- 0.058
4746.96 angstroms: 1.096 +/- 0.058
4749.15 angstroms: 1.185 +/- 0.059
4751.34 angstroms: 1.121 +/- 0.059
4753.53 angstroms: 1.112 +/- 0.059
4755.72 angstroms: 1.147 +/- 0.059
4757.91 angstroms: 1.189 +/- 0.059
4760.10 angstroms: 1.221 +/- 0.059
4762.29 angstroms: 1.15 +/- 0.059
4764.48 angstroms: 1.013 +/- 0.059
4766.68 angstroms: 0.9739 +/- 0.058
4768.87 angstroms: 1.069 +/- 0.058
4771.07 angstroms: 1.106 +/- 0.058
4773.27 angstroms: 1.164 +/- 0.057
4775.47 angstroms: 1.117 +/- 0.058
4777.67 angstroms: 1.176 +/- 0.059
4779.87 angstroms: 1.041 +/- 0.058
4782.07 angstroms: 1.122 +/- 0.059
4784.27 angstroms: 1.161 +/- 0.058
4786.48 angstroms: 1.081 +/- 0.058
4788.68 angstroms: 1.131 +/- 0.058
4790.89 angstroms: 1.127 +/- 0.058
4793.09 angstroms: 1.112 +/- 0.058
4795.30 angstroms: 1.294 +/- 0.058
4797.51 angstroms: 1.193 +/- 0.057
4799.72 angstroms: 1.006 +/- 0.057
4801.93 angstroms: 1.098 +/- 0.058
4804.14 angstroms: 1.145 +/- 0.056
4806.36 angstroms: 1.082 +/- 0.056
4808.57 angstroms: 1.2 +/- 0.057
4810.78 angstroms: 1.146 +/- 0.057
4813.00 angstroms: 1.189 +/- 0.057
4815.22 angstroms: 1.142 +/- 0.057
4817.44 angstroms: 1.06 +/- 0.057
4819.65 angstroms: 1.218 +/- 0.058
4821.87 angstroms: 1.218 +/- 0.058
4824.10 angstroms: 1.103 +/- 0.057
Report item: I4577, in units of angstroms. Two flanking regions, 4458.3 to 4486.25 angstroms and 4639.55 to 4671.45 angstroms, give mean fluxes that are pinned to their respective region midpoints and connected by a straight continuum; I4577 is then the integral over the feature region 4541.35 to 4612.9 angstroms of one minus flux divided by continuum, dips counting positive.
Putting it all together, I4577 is -3.28 angstroms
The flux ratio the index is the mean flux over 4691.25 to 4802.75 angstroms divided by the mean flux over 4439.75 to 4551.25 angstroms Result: 1.08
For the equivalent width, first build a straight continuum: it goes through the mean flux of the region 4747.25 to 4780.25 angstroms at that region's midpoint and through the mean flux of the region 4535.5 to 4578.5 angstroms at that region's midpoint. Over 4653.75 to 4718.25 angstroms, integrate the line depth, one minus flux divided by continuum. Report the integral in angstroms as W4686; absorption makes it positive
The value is 2.8 angstroms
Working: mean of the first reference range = 1.04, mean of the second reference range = 1.12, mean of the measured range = 1.04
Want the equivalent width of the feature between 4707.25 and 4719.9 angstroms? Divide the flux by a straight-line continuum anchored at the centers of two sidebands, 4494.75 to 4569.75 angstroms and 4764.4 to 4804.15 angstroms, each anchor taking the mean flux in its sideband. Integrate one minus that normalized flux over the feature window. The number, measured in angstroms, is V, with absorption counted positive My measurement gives 0.3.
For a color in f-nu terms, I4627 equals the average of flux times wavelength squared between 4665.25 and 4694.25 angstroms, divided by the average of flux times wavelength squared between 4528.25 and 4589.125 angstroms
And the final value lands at 1.07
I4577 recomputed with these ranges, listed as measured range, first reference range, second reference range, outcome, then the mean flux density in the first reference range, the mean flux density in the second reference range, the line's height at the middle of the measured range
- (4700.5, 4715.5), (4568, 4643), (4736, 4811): 1.1 angstroms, 1.1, 1.12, 1.12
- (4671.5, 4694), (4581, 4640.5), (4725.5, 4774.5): 0.9 angstroms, 1.11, 1.11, 1.11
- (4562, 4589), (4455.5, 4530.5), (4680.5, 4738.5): -1.0 angstroms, 1.02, 1.07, 1.04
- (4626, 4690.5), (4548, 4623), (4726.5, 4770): 0.9 angstroms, 1.08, 1.11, 1.09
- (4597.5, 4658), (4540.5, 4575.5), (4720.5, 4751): -2.0 angstroms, 1.04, 1.11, 1.07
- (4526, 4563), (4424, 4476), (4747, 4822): 0.7 angstroms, 0.963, 1.13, 1.01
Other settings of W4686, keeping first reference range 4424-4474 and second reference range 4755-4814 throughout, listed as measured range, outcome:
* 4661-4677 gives 0.7 angstroms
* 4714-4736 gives 0.1 angstroms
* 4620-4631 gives -0.8 angstroms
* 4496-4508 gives -1.8 angstroms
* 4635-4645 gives -0.1 angstroms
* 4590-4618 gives -1.7 angstroms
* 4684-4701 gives 0.4 angstroms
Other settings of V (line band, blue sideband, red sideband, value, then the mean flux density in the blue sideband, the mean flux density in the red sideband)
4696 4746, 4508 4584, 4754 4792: 0.9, 1.04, 1.12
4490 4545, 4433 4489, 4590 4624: -1.2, 0.975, 1.1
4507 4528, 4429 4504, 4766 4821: -1.4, 0.987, 1.13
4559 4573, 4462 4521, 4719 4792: -0.2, 1.05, 1.12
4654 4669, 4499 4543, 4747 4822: 1.0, 1.06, 1.13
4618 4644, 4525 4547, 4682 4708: -2.6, 0.974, 1.04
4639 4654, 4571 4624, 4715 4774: 0.6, 1.09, 1.11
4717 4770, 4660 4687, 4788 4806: -0.6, 1.05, 1.14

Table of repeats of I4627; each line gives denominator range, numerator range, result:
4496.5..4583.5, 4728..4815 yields 1.18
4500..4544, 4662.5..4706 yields 1.06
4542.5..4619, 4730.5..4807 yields 1.13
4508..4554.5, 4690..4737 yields 1.12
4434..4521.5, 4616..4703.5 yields 1.14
